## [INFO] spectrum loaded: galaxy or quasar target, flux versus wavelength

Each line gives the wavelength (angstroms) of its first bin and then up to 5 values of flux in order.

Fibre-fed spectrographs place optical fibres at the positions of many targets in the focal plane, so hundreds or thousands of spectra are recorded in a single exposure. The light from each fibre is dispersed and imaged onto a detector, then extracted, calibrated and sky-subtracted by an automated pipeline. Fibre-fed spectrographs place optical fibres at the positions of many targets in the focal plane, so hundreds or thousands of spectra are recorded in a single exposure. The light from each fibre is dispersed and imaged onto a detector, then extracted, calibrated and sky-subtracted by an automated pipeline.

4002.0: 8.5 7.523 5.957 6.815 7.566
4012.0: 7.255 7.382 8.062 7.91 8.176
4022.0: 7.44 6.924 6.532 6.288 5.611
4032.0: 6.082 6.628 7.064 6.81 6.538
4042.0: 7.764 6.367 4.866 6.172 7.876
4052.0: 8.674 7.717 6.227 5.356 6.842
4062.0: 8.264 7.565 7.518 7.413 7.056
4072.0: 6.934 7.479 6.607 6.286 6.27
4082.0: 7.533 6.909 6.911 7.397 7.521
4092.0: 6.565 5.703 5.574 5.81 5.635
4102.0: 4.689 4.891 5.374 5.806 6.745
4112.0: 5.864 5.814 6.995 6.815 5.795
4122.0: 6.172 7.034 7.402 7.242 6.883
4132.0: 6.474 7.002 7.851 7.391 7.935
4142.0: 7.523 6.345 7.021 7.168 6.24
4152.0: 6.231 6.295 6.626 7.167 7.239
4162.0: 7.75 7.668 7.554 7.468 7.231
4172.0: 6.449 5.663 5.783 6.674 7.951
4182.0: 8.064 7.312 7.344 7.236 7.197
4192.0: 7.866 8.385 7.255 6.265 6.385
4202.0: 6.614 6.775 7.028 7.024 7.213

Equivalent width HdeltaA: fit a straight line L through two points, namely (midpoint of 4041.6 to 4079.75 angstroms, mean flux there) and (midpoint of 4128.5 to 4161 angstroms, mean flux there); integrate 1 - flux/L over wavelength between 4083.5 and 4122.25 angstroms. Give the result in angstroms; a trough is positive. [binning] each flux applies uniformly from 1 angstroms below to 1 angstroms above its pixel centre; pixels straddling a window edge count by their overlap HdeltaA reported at 4.6 angstroms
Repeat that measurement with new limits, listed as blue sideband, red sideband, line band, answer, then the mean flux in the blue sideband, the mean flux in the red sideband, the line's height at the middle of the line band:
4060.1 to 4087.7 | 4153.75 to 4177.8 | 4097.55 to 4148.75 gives 3.5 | 7.13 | 6.92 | 7.02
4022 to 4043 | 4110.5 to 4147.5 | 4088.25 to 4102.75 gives 1.6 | 6.66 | 6.87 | 6.8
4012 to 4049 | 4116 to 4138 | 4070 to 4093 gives -0.3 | 6.82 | 6.9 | 6.86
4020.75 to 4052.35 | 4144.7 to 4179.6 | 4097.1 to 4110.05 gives 2.5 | 6.7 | 6.85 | 6.78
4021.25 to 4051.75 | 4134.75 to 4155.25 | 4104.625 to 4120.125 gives 1.7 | 6.64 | 7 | 6.89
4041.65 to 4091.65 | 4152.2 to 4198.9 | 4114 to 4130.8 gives 0.8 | 7.01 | 7.14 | 7.07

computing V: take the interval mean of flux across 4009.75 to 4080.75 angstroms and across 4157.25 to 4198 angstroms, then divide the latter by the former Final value 1.0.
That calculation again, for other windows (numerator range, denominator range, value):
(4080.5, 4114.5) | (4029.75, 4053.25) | 0.91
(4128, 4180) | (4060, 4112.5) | 1.06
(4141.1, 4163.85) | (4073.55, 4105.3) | 1.09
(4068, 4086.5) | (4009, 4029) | 0.94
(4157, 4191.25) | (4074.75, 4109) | 1.15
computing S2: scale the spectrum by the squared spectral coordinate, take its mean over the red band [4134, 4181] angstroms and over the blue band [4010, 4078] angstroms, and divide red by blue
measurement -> 1.1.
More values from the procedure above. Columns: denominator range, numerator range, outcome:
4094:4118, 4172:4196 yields 1.29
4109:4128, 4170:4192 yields 1.10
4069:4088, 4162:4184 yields 1.07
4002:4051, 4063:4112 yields 0.97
